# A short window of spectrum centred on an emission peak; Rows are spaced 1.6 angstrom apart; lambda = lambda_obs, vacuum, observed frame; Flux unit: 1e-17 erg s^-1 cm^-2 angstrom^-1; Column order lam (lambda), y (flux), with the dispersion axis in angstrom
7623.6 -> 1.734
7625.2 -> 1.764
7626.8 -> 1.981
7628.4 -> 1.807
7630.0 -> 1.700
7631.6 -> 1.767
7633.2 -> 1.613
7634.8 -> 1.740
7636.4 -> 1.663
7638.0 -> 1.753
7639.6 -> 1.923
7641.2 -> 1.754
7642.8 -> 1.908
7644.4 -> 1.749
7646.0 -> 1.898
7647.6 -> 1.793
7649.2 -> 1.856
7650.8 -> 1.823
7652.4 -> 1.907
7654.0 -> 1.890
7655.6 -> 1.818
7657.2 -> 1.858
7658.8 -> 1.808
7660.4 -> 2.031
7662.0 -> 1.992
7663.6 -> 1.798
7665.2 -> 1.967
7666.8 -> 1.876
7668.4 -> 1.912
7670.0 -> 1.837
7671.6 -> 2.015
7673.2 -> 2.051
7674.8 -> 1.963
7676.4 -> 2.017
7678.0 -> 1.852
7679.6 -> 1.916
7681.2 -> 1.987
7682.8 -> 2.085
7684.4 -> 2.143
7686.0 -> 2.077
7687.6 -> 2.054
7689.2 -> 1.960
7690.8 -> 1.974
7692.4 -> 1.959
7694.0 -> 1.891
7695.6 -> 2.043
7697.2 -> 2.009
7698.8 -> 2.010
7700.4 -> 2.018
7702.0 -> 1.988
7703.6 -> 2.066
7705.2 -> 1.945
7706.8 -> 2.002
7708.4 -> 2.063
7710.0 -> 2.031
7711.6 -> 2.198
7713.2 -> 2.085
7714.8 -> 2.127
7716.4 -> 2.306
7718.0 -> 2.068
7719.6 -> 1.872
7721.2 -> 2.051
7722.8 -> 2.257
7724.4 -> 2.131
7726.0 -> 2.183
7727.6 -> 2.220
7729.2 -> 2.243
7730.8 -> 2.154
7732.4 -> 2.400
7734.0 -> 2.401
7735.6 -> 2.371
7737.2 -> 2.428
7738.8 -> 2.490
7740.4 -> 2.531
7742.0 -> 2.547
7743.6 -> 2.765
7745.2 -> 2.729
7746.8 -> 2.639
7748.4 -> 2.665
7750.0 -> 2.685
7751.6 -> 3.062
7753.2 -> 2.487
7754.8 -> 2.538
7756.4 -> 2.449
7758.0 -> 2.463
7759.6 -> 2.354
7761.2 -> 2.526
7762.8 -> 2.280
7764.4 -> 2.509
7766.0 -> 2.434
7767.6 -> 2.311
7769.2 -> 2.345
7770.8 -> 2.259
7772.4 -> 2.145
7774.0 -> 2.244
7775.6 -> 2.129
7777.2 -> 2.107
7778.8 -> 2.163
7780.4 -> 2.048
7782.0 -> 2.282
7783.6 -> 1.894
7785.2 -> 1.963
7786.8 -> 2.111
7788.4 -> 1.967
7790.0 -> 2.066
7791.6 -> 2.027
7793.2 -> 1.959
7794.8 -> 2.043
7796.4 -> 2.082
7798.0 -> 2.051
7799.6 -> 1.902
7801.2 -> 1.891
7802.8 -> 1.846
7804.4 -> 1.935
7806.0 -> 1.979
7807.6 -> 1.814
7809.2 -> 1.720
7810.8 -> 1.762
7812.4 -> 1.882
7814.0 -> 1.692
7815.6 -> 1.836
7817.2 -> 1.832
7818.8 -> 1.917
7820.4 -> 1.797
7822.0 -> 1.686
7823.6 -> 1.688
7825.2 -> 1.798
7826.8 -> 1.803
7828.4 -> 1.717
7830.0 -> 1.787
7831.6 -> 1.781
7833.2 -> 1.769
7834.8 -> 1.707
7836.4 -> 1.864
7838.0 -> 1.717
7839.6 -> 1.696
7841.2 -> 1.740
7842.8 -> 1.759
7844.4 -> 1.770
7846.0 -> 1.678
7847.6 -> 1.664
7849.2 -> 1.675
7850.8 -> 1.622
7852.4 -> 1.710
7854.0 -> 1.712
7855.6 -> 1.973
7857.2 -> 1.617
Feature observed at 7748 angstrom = C III]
